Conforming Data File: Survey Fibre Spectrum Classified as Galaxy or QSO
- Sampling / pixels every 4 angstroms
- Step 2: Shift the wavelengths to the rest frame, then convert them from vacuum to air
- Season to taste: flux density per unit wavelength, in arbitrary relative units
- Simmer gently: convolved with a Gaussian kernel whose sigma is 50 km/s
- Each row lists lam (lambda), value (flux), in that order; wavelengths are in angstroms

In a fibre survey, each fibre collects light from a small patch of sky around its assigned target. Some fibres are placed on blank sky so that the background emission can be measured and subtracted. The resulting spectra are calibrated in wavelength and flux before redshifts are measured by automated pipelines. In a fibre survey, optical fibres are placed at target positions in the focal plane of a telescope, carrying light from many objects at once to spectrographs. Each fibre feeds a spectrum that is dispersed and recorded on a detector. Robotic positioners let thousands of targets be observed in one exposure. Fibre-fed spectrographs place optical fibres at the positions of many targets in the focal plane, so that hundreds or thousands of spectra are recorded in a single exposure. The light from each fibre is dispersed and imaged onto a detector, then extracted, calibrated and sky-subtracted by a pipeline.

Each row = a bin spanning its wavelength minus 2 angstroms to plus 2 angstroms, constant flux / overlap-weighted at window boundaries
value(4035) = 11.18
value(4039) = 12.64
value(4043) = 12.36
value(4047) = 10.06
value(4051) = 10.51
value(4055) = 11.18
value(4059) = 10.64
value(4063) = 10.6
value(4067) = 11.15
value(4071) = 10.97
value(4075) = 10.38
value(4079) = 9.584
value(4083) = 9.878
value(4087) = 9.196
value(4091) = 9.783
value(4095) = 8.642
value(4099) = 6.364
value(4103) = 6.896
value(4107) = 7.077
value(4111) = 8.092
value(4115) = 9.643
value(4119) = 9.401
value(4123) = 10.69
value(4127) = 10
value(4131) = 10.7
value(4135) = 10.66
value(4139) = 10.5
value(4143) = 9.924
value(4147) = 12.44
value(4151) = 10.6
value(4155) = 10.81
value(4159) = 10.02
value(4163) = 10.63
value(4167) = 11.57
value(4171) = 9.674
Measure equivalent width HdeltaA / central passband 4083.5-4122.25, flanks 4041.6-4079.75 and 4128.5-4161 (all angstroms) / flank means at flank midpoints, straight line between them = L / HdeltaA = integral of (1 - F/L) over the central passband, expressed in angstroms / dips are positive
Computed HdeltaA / 8.1 angstroms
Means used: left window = 10.8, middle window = 8.48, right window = 10.7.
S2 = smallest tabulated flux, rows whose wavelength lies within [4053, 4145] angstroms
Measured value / 6.364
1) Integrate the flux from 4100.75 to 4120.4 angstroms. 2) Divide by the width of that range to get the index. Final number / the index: 8.16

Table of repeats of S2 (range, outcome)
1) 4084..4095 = 8.642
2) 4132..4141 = 10.5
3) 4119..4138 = 9.401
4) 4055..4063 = 10.6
